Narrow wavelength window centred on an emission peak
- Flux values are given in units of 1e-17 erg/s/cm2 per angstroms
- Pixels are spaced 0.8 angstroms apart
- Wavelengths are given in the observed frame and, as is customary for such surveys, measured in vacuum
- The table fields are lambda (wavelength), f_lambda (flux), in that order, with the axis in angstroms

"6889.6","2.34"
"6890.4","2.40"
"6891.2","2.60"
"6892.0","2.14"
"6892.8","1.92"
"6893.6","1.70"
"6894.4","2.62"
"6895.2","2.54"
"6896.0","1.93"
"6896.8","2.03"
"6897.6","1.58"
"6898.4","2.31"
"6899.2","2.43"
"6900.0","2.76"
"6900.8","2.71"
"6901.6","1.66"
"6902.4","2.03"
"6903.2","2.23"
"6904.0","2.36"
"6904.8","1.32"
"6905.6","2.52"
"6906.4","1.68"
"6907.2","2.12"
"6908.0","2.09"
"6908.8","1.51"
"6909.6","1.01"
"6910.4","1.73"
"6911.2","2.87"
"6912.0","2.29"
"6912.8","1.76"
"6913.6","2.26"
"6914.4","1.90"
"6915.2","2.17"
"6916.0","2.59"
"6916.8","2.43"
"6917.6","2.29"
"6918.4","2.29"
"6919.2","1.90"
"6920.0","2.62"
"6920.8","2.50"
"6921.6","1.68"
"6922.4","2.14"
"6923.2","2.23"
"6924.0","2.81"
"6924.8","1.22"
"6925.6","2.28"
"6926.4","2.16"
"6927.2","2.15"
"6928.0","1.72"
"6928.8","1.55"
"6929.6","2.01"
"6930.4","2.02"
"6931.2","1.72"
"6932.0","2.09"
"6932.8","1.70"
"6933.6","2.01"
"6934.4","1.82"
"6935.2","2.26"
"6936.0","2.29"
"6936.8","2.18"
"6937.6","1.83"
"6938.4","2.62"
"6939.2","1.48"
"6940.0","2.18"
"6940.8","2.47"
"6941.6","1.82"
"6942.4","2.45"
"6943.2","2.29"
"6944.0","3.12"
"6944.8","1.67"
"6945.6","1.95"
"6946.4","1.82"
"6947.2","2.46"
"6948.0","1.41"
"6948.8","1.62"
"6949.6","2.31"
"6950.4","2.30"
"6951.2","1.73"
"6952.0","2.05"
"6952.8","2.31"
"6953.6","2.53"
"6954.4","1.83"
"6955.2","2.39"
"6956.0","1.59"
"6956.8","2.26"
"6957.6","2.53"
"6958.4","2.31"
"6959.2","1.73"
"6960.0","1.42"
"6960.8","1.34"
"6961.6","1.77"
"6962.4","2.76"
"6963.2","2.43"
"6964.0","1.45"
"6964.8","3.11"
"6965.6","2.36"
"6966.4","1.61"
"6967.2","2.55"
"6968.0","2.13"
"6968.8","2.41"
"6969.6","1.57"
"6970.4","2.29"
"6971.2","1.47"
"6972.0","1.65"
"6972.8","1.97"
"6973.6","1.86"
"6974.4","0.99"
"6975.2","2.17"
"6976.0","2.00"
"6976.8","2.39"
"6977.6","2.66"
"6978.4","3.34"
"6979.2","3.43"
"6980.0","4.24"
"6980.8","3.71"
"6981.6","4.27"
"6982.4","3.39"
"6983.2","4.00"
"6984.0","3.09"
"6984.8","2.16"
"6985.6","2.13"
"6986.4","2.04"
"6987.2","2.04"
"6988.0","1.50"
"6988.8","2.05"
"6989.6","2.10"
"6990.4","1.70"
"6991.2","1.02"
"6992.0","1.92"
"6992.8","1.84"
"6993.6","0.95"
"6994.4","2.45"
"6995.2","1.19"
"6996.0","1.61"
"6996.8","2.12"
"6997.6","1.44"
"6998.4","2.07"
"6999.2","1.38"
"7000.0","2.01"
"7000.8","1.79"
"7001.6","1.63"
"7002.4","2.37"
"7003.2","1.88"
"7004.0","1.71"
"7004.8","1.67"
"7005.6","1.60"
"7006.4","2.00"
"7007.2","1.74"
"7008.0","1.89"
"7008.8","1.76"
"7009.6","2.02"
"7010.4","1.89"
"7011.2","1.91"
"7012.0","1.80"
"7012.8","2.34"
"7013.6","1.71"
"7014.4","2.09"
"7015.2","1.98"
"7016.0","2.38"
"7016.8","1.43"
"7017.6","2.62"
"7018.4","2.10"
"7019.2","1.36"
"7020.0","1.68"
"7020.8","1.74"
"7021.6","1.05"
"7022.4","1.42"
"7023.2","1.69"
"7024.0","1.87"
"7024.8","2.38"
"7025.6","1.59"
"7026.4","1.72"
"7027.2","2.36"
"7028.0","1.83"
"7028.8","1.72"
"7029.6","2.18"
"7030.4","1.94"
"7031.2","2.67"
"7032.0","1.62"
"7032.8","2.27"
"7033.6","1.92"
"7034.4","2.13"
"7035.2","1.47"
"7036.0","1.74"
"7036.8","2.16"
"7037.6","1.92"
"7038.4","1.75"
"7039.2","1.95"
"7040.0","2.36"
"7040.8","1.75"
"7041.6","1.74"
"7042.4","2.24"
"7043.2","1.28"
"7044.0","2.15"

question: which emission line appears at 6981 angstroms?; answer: H-beta 4861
